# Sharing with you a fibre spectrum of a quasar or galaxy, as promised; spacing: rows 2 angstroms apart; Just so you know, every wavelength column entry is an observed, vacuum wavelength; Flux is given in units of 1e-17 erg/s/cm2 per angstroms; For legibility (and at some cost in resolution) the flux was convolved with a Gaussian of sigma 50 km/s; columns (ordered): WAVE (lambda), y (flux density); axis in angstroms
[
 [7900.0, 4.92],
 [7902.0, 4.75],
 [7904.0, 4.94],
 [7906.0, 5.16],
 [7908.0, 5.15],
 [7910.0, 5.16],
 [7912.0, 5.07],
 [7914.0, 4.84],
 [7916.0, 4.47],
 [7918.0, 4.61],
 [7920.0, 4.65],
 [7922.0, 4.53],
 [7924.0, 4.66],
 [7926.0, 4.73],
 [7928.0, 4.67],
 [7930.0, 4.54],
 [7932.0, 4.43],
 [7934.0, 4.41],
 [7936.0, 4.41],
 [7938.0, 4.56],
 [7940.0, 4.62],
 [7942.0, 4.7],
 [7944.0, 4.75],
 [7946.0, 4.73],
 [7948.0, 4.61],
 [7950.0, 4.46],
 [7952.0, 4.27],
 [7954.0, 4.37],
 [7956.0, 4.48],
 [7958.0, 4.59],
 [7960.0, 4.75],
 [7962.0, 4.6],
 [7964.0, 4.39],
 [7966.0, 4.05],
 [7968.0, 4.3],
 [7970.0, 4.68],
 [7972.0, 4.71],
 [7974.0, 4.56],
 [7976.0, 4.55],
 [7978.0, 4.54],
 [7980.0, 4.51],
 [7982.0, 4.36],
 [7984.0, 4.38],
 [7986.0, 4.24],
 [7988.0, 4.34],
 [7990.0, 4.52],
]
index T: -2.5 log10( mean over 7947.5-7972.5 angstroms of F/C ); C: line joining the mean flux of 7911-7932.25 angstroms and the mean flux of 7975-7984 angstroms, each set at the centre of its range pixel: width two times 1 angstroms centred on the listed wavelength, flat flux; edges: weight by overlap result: 0.02 mag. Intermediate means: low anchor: 4.66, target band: 4.47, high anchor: 4.48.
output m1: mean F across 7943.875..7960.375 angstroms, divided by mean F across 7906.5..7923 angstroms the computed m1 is 0.94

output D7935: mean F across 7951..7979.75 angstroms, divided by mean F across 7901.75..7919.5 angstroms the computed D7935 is 0.92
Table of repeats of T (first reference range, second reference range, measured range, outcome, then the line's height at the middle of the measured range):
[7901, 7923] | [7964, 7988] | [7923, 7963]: 0.02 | 4.65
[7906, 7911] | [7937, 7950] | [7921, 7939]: 0.07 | 4.84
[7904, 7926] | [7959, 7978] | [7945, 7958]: 0.03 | 4.61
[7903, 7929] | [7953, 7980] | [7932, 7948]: 0.02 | 4.67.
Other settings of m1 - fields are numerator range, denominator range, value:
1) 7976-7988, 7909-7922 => 0.92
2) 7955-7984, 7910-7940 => 0.97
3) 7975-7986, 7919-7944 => 0.97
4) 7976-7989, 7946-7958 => 0.98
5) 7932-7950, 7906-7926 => 0.95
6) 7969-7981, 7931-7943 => 1.02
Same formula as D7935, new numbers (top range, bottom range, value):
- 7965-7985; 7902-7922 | 0.92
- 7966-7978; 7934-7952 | 0.99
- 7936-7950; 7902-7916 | 0.93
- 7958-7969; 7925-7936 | 0.98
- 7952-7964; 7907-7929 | 0.95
